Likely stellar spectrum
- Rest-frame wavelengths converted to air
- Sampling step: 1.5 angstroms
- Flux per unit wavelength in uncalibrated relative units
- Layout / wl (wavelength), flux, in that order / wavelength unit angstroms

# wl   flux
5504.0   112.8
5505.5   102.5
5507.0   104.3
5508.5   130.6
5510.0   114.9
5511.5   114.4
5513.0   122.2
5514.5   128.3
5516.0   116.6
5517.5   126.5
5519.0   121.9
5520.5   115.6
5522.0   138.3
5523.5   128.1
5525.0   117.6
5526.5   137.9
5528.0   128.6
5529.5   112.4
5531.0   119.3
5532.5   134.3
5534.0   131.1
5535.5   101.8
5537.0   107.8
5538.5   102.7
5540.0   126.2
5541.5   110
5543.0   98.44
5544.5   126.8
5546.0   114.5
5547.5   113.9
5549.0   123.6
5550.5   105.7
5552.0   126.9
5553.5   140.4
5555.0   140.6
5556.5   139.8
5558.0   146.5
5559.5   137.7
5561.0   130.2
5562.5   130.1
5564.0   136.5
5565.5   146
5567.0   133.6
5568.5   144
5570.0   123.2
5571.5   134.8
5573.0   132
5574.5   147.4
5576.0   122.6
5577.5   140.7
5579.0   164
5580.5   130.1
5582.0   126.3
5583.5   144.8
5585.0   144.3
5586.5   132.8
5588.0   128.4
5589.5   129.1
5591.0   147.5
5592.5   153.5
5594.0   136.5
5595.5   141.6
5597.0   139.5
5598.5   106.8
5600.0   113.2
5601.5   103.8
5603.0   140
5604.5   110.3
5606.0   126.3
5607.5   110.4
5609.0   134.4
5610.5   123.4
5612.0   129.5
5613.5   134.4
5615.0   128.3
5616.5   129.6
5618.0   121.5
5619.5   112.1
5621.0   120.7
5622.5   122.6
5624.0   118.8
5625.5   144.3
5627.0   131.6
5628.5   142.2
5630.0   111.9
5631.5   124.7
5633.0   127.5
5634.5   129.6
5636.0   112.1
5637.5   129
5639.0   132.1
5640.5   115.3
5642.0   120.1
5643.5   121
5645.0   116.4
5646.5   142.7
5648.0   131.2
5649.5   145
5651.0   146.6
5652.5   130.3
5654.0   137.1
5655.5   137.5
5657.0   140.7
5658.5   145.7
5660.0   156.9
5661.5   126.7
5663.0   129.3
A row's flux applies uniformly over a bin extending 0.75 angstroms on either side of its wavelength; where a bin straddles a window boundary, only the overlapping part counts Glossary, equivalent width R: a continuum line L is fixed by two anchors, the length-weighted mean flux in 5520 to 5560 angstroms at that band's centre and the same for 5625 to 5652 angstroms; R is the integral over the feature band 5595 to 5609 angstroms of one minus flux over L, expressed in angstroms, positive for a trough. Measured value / 0.6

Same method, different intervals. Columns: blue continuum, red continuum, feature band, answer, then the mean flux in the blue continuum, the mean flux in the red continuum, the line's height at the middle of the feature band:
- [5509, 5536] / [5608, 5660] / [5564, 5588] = -2.2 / 123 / 129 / 126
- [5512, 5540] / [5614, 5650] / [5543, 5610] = -4.1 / 122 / 126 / 124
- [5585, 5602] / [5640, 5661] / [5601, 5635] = 1.9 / 131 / 135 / 133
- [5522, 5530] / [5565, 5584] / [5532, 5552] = 2.3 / 127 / 137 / 130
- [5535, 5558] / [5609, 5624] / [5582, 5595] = -1.7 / 120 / 125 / 123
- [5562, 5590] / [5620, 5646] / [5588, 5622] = 0.9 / 136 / 125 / 131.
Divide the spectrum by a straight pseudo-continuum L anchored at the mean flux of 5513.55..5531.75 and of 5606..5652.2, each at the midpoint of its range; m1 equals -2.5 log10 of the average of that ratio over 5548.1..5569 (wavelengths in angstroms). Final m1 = -0.075 mag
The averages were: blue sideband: 124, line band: 134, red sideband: 127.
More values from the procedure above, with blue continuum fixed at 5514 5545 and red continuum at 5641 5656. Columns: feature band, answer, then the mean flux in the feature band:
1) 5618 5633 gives 0.04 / 125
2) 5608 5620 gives 0.02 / 127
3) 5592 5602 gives -0.01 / 128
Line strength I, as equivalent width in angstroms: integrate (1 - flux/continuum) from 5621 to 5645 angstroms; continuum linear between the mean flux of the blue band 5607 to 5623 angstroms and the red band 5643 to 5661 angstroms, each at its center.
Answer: 1.1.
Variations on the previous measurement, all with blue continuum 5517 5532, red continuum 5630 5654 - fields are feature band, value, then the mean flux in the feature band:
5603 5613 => 0.2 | 124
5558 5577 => -1.4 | 135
